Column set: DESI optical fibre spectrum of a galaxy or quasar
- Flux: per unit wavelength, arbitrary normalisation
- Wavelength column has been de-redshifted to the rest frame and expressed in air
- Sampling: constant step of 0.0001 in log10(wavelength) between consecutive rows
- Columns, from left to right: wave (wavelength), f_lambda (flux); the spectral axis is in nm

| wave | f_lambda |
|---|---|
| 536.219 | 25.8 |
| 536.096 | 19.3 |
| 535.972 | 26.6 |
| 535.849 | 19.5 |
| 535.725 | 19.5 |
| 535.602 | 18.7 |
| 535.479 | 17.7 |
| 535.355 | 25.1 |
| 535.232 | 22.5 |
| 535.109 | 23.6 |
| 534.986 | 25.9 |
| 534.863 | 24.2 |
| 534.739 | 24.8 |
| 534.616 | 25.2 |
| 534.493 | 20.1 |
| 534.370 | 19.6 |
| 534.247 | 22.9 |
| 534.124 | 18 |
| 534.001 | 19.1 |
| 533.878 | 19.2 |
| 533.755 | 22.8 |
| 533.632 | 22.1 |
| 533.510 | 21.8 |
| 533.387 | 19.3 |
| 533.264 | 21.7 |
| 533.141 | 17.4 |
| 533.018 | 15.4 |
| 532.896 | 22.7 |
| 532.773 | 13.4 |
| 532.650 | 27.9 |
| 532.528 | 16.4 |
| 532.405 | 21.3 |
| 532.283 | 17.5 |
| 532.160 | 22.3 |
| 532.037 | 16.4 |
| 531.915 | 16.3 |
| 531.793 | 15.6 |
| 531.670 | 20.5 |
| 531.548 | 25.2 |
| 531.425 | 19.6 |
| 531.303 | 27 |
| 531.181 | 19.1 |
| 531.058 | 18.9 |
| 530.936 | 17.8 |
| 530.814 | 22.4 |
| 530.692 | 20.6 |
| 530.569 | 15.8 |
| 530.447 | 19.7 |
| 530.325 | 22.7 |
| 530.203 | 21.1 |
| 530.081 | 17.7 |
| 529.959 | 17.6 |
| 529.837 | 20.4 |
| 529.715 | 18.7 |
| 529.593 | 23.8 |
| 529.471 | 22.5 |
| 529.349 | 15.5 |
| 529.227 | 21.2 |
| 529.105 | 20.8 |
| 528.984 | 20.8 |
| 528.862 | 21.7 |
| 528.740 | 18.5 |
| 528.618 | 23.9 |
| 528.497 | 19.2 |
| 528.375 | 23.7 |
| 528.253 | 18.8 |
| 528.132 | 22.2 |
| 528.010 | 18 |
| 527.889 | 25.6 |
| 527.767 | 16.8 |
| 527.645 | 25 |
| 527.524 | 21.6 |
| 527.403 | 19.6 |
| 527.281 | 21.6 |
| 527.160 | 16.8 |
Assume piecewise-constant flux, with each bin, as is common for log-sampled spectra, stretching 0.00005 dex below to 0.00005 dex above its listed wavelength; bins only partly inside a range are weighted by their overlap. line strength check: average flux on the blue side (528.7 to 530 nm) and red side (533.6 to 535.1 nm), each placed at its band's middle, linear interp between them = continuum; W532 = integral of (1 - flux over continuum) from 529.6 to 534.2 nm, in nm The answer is 0.28 nm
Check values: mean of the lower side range 20.2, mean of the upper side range 22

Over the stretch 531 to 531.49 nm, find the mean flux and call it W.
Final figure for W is 21.2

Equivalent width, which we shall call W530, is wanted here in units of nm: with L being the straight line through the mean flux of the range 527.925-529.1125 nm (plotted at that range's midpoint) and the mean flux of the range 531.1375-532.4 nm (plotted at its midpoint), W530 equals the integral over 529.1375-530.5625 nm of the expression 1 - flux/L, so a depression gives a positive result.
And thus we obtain 0.041 nm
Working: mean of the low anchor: 20.9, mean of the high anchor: 20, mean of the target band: 19.9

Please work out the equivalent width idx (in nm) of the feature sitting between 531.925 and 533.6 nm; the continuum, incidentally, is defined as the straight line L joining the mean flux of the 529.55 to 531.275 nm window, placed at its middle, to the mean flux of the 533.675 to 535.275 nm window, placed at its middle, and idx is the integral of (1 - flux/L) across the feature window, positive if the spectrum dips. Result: 0.14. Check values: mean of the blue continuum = 19.8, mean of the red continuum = 22.1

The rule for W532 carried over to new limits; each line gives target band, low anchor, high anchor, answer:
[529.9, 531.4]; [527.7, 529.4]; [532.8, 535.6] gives 0.056 nm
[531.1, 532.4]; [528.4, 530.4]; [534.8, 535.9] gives 0.062 nm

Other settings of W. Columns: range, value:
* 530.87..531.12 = 18.4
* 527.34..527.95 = 21.7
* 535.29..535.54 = 21.4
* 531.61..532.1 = 17.2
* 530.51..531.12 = 19.1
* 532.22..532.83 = 19.3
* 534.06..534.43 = 20.2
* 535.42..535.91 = 18.9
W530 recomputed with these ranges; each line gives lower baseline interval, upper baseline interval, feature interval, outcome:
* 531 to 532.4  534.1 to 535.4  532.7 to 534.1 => 0.14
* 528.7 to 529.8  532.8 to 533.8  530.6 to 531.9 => -0.01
